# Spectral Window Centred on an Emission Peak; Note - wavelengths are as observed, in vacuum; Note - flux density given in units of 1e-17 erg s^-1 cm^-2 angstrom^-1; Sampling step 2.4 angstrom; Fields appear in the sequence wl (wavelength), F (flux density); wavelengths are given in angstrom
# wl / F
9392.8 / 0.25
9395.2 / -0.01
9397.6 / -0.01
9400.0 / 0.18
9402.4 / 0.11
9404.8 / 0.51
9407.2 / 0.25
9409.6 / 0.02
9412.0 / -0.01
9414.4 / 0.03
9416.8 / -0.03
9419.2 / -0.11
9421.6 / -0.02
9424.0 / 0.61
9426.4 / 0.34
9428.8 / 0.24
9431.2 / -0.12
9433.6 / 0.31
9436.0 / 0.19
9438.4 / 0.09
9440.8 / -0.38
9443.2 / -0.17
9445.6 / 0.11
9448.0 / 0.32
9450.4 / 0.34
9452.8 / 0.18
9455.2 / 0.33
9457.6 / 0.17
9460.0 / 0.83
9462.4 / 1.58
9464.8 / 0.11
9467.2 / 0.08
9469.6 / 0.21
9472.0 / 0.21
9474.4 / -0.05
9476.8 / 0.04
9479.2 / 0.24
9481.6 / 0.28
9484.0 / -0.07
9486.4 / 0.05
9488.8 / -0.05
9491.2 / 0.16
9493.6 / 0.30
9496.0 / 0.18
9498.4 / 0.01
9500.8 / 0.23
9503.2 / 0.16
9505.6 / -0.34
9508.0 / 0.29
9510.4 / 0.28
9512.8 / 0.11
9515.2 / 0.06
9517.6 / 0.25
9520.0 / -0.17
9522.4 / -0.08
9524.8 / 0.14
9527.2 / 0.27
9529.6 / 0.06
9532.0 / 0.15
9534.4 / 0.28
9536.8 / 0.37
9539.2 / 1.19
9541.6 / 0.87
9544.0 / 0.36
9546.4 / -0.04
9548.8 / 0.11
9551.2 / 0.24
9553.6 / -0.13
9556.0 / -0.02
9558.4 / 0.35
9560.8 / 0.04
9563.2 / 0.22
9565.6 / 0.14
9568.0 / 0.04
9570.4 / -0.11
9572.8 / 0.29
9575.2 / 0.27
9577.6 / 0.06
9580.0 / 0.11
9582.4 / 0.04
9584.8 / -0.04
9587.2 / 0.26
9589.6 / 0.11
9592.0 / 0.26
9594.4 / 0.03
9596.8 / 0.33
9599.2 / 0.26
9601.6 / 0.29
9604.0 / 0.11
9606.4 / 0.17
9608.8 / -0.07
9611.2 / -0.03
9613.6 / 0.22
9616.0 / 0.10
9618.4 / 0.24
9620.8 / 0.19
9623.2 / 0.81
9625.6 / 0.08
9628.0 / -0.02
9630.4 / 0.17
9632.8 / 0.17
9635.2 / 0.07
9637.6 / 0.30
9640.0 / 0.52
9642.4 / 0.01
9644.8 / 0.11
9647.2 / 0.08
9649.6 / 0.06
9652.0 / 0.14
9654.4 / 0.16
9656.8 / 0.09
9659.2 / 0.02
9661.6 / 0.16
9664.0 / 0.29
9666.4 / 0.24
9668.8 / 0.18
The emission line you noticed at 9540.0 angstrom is [O III]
